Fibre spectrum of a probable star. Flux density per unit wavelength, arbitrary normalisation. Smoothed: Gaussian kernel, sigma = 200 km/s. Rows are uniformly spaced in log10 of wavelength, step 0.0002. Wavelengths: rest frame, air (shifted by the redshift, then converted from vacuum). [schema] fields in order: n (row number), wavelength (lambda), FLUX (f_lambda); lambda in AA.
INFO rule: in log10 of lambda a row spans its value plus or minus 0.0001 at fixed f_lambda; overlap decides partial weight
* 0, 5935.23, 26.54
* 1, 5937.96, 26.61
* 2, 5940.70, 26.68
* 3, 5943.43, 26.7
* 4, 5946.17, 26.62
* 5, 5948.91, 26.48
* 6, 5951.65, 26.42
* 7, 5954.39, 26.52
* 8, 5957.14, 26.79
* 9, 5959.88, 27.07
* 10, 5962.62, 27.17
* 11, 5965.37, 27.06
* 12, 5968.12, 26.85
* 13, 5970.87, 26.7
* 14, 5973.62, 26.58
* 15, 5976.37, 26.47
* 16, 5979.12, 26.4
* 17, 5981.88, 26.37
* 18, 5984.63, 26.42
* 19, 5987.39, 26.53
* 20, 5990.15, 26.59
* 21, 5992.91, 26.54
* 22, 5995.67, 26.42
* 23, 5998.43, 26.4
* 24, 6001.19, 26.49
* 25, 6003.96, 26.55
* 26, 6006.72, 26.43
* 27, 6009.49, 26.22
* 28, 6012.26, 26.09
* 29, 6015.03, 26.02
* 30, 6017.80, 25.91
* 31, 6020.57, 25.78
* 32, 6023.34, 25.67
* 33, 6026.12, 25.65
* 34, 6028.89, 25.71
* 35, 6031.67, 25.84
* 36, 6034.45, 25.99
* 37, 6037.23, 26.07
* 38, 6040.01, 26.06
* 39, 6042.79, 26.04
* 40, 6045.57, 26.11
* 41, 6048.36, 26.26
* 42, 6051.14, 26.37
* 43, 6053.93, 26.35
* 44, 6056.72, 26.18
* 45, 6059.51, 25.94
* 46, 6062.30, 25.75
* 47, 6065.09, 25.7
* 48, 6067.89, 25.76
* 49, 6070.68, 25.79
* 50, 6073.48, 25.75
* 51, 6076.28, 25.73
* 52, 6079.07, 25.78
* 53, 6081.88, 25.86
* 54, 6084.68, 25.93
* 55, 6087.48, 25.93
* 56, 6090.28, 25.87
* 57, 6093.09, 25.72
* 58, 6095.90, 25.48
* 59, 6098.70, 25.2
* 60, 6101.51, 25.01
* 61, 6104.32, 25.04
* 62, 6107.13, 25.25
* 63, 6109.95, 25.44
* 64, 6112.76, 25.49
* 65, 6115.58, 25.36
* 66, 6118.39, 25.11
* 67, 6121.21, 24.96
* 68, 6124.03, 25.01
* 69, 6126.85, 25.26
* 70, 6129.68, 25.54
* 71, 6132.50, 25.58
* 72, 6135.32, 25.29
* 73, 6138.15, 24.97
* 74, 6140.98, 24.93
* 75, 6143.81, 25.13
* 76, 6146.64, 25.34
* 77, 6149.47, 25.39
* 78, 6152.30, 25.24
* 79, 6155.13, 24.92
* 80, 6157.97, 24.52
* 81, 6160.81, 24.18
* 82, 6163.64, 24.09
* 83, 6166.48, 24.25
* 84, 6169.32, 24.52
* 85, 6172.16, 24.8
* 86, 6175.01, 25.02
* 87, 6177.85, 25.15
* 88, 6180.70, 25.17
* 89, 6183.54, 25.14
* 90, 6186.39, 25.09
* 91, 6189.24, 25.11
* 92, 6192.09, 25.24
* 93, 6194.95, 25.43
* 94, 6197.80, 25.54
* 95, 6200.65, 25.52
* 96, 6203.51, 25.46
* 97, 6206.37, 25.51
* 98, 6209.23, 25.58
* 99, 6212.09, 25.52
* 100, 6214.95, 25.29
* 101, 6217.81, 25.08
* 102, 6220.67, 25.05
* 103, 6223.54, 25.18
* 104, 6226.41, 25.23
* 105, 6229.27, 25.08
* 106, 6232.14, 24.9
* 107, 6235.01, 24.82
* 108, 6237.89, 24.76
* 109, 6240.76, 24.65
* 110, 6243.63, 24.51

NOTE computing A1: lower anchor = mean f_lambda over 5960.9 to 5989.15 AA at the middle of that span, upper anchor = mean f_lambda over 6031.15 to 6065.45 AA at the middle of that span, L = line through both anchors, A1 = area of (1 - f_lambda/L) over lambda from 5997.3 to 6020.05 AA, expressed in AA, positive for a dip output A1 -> 0.1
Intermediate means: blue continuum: 26.7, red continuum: 26.1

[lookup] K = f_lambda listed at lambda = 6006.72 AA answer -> 26.43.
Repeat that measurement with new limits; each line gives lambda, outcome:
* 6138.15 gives 24.97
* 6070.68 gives 25.79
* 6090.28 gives 25.87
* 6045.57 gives 26.11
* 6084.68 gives 25.93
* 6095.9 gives 25.48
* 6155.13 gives 24.92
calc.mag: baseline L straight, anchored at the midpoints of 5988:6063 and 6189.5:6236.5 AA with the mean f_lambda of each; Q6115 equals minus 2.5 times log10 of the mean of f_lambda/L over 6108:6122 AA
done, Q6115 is 0.02 mag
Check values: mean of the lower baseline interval 26.1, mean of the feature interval 25.3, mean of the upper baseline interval 25.3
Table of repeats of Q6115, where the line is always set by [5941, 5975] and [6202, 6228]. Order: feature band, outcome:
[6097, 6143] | 0.03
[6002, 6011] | 0.00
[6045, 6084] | 0.01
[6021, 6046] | 0.02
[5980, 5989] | 0.01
